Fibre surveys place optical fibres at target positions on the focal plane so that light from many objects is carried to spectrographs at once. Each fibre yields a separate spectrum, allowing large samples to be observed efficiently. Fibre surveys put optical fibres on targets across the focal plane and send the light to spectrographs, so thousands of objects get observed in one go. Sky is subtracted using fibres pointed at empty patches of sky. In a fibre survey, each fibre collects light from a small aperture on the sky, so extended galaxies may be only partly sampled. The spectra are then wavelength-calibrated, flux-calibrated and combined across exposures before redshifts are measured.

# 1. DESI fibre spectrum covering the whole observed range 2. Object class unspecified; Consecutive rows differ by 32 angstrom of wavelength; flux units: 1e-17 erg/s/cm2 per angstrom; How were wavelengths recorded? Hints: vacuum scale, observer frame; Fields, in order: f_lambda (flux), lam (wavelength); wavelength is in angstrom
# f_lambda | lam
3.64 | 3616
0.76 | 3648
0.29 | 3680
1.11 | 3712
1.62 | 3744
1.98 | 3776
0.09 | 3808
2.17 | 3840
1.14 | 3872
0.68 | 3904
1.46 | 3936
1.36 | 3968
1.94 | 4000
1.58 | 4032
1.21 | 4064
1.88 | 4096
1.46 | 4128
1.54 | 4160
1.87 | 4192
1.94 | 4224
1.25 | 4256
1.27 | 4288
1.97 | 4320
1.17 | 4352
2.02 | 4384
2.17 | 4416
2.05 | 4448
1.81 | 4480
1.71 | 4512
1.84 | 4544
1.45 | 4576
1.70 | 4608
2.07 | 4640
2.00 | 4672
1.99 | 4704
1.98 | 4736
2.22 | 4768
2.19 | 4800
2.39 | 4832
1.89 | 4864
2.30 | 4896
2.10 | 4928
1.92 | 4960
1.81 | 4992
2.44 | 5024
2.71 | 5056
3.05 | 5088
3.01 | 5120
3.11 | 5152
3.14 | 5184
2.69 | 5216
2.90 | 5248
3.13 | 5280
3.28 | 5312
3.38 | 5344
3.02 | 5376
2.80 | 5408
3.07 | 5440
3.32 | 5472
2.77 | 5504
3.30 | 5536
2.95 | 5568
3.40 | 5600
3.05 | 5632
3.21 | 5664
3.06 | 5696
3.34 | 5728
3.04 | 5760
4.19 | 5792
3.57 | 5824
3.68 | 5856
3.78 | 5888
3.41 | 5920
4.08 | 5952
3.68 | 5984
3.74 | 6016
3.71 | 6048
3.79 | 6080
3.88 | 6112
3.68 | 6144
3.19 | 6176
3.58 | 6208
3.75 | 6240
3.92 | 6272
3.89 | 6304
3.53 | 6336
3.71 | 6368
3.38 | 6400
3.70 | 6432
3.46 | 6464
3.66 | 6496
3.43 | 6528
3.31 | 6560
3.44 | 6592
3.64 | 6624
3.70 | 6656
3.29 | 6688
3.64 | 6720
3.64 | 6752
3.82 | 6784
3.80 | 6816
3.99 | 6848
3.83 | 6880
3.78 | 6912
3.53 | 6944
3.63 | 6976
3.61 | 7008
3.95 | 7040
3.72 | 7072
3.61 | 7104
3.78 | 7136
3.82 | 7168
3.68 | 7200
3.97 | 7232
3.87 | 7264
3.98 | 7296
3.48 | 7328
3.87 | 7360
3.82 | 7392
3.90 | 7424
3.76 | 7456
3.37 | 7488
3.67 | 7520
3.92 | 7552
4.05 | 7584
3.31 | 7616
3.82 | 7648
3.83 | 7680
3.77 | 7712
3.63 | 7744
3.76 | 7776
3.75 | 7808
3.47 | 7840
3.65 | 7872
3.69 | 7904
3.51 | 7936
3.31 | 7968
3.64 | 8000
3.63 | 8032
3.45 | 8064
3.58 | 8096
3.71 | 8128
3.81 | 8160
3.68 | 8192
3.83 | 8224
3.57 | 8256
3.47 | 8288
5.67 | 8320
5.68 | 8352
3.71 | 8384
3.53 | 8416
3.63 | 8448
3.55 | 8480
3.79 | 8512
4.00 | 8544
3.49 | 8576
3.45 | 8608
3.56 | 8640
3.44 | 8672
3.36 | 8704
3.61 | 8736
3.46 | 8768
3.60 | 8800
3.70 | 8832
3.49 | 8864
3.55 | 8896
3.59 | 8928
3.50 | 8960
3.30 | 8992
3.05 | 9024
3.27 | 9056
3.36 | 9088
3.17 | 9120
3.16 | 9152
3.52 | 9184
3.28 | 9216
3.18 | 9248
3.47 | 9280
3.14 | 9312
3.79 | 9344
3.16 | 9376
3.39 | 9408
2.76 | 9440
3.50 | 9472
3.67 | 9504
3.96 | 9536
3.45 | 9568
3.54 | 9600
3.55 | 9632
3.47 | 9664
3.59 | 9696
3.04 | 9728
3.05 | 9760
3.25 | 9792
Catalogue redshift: 0.27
